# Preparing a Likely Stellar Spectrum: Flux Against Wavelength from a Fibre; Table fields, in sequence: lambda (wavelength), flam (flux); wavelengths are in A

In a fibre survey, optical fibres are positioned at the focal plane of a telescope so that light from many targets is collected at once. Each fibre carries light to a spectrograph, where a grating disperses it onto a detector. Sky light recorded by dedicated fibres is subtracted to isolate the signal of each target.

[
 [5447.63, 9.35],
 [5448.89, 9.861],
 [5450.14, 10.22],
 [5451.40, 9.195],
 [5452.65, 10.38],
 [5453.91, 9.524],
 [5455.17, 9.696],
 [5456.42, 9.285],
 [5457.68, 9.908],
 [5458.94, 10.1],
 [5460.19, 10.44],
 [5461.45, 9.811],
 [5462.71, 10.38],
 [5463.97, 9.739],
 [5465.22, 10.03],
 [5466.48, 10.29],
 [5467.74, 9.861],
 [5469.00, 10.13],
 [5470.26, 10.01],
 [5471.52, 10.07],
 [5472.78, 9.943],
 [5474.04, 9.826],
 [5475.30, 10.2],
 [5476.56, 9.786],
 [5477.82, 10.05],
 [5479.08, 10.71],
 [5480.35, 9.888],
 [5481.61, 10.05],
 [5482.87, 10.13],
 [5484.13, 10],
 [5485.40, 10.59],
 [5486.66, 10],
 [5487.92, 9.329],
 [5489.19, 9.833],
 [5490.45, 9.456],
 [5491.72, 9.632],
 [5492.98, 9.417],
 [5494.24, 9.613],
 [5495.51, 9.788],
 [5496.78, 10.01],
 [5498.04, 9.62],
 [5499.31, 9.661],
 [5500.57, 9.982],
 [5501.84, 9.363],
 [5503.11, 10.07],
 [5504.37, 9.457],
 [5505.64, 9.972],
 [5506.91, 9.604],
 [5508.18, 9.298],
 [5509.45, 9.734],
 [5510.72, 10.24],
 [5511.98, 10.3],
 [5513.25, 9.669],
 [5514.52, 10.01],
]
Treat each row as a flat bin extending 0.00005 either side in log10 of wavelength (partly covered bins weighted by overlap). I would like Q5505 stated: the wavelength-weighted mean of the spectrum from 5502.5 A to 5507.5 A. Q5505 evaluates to 9.78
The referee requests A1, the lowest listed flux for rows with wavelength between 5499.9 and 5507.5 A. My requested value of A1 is 9.363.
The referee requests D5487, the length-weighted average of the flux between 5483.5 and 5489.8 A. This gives 9.94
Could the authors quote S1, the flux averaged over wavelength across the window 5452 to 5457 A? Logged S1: 9.73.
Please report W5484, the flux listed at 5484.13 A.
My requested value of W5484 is 10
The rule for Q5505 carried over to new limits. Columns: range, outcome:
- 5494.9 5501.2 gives 9.82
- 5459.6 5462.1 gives 10.1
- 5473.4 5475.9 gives 10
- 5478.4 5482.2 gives 10.2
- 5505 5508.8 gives 9.61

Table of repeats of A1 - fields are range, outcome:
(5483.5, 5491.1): 9.329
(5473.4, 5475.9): 9.826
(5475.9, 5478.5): 9.786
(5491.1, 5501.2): 9.417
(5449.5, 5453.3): 9.195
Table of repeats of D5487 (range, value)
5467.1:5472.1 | 10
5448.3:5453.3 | 9.91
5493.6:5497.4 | 9.79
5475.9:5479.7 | 10.2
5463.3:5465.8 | 9.91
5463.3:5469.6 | 10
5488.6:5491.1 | 9.64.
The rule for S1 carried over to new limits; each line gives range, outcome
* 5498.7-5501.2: 9.85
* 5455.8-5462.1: 9.9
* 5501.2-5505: 9.63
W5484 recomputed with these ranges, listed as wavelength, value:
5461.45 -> 9.811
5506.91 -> 9.604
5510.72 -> 10.24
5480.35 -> 9.888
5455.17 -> 9.696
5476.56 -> 9.786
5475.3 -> 10.2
